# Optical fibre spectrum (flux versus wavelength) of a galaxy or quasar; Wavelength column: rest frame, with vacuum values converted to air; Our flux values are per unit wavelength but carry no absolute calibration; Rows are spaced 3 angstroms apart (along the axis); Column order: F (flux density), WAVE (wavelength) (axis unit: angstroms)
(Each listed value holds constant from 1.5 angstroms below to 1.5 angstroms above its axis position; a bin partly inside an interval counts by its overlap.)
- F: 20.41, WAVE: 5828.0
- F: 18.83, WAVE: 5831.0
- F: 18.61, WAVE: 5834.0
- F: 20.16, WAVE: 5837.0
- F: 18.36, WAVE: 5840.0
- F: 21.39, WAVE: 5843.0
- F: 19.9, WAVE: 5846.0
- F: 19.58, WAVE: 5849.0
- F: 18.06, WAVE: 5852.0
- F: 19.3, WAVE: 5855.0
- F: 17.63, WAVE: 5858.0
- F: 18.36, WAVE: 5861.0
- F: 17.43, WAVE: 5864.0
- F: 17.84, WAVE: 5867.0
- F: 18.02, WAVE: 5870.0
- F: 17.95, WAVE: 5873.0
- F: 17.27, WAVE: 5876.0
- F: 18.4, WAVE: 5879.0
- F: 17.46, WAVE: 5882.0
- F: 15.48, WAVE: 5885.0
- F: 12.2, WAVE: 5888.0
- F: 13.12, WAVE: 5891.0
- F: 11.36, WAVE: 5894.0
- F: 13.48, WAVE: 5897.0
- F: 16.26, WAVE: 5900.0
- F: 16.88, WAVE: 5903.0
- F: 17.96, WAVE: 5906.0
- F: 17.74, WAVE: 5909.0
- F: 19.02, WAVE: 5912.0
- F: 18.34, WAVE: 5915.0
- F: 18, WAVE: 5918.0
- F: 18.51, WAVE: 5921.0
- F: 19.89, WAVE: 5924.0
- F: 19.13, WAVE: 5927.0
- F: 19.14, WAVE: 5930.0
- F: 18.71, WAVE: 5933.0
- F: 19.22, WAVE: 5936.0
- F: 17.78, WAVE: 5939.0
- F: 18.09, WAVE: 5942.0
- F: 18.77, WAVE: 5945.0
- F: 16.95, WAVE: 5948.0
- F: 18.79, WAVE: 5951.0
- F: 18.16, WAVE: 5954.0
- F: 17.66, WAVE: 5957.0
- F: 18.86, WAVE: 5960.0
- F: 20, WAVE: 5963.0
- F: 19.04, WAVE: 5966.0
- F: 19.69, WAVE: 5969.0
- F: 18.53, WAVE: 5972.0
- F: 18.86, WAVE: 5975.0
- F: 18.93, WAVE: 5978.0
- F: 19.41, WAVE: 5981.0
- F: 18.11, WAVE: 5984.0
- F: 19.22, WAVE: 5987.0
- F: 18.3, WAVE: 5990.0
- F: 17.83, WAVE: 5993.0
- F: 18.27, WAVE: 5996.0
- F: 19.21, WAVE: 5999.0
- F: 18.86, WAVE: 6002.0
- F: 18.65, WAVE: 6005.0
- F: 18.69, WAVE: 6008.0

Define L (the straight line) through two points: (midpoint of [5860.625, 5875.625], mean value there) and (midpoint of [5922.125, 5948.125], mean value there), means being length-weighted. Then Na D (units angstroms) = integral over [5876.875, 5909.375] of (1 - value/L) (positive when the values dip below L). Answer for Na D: 4.9 angstroms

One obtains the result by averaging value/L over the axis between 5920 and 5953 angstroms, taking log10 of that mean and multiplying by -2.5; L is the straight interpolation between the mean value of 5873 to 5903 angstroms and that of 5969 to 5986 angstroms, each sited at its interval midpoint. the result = -0.09 mag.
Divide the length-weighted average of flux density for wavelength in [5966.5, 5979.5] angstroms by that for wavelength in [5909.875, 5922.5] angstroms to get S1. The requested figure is 1.03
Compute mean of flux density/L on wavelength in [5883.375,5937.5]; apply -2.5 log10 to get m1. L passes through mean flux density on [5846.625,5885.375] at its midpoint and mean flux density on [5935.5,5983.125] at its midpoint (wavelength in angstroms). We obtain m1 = 0.09 mag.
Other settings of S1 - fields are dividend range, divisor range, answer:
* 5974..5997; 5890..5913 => 1.18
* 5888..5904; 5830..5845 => 0.72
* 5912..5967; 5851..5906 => 1.13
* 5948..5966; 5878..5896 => 1.28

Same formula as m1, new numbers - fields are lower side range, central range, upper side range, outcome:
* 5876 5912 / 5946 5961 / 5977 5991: -0.020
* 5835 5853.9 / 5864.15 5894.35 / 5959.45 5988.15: 0.200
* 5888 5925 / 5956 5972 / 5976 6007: -0.063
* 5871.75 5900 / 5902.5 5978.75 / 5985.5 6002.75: -0.102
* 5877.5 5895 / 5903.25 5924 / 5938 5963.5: -0.128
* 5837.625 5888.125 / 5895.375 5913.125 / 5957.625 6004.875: 0.097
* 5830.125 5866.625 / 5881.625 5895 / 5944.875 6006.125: 0.345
